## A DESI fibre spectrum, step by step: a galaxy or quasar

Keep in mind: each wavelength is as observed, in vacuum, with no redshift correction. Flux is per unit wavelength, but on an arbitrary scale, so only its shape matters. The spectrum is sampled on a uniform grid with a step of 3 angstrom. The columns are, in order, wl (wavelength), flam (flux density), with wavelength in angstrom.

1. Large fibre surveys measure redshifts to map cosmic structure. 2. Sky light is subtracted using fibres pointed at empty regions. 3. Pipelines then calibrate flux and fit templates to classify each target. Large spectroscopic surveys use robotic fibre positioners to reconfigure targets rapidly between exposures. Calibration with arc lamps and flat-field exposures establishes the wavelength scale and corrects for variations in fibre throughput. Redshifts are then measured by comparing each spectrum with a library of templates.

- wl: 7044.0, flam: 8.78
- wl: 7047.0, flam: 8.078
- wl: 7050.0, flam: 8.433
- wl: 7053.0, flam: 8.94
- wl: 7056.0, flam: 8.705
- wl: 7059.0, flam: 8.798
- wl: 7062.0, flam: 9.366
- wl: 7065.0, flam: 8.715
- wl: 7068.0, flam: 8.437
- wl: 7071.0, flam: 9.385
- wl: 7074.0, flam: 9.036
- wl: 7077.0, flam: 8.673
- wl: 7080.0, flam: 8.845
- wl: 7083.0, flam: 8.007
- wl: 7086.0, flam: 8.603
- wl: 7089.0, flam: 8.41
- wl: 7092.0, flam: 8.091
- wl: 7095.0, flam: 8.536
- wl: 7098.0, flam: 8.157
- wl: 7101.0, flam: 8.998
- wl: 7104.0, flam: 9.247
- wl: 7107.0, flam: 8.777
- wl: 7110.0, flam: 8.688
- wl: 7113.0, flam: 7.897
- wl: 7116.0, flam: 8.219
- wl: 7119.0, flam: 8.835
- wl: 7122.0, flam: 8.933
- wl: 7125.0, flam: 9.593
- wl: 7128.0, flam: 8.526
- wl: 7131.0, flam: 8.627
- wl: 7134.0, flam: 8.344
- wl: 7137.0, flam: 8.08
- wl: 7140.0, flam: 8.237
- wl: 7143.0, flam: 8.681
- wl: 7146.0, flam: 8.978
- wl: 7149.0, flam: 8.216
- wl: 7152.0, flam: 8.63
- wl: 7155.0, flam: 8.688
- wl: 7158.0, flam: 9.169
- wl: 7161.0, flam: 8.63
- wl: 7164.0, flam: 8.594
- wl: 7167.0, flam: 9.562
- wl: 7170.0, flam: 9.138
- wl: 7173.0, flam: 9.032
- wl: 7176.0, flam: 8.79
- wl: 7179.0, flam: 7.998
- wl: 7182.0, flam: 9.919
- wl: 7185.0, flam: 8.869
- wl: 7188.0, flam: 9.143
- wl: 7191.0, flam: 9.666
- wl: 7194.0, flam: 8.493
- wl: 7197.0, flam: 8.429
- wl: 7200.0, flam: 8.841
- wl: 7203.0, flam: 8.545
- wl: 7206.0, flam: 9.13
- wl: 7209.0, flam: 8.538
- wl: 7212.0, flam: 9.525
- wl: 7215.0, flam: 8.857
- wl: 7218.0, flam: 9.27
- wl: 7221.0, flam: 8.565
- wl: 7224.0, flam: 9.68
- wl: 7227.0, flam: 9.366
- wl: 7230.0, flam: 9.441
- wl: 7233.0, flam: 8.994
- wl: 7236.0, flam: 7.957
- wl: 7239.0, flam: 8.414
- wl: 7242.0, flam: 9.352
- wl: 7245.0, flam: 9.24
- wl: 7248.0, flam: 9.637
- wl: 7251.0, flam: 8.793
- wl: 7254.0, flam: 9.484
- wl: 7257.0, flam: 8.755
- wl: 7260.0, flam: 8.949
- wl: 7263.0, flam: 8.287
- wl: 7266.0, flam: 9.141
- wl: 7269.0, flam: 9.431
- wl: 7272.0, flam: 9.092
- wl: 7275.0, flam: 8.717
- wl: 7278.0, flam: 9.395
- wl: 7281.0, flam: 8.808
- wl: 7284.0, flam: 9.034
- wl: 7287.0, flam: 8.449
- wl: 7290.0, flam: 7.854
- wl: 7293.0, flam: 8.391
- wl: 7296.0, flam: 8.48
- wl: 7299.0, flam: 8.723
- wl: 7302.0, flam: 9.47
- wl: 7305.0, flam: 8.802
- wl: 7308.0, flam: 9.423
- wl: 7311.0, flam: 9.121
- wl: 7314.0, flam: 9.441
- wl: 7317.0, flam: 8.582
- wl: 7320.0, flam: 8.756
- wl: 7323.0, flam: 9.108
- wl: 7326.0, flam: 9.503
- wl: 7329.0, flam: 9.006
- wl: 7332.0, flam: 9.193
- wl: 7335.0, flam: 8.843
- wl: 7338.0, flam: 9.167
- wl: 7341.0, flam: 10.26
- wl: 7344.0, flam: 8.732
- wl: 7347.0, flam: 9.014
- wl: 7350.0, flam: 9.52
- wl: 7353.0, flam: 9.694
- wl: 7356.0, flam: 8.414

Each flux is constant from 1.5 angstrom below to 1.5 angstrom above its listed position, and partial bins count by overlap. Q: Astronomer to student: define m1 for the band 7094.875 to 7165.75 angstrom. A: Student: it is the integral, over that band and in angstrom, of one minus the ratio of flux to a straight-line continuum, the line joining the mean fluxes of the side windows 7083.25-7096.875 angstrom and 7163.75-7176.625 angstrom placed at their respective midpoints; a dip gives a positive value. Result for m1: 0.6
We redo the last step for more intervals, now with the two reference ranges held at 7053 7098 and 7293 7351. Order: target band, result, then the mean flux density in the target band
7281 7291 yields 0.6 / 8.53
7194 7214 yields 0.2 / 8.81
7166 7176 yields -0.4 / 9.16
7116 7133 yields -0.1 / 8.83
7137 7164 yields 0.6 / 8.62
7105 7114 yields 0.2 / 8.53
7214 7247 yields -0.3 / 9.02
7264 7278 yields -0.1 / 9.1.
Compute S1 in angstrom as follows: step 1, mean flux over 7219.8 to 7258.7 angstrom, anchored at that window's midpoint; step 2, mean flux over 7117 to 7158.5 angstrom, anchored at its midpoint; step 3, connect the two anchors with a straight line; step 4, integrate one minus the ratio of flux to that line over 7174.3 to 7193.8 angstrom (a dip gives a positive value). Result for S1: -0.4 angstrom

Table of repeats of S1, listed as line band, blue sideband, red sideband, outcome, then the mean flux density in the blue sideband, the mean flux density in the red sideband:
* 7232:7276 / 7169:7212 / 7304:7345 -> 0.4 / 8.91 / 9.15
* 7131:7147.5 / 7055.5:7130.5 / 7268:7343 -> 0.5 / 8.7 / 9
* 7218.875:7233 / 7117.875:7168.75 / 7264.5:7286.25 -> -0.5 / 8.73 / 9.07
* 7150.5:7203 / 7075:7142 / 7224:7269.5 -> -0.7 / 8.56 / 9.03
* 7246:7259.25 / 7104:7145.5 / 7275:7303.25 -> -0.7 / 8.61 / 8.73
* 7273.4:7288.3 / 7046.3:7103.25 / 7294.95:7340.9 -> 0.2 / 8.66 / 9.08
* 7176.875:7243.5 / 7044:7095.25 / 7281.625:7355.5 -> -0.7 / 8.66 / 9.01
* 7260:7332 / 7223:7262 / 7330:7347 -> 1.8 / 9.06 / 9.21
